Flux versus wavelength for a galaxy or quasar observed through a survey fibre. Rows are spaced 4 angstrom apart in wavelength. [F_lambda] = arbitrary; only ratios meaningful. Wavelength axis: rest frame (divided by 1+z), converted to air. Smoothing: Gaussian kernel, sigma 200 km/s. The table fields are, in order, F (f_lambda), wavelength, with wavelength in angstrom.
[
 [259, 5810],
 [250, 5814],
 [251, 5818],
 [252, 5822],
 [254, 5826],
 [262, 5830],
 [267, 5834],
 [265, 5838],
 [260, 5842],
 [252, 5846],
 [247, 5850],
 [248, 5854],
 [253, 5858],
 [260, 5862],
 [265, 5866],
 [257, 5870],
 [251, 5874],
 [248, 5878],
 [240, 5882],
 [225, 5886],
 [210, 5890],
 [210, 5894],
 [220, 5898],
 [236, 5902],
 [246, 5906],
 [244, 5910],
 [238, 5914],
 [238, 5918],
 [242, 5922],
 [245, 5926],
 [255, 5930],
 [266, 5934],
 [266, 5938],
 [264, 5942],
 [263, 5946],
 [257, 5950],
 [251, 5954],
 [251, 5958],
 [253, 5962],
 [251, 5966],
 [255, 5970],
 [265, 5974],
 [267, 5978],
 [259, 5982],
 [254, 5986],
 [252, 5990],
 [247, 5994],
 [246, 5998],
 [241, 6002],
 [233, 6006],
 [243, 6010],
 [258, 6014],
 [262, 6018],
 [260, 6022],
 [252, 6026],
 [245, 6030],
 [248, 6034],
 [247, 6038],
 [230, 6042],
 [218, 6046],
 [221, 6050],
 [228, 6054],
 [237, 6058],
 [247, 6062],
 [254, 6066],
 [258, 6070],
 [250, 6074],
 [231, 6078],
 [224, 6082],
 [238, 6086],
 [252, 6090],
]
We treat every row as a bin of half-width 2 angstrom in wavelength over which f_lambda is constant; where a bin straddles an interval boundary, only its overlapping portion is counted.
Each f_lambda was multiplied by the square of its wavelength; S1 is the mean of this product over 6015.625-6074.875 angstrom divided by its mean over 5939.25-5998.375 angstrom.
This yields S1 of 0.98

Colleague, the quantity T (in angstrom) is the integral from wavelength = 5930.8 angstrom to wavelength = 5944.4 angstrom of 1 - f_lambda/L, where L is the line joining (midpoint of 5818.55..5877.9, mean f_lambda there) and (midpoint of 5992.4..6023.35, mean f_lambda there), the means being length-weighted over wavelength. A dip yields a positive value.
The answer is -0.7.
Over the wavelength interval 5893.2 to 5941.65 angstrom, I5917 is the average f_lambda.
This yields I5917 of 244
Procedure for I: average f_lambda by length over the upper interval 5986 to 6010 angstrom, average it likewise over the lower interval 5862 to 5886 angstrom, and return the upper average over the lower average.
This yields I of 1.0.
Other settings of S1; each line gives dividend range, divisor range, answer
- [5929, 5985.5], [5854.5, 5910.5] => 1.10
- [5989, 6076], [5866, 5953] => 1.04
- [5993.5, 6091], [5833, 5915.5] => 1.05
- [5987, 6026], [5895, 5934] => 1.07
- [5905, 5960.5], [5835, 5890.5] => 1.03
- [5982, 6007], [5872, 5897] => 1.11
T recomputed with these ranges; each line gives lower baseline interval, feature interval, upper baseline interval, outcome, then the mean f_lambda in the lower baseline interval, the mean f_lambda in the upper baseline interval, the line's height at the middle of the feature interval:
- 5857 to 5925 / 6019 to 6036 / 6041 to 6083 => -1.04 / 240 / 237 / 237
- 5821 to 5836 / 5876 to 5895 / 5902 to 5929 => 1.58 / 259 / 242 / 248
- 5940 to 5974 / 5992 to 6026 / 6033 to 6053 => -1.07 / 256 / 232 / 241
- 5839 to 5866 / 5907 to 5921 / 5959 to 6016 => 0.70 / 255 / 252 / 253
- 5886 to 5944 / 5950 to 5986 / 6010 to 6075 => -2.08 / 241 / 245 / 242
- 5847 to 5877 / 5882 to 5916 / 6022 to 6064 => 2.93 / 254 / 238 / 251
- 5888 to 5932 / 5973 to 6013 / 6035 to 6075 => -2.25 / 235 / 239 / 237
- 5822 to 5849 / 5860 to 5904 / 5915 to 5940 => 2.90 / 259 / 251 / 255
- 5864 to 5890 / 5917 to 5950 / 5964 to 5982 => -0.27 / 245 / 259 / 253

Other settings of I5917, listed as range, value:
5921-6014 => 254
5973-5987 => 262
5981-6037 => 250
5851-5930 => 241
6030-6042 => 244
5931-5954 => 262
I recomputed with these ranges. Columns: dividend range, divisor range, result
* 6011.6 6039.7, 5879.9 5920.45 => 1.10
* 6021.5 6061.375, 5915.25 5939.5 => 0.95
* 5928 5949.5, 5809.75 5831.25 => 1.03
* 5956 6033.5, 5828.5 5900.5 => 1.02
